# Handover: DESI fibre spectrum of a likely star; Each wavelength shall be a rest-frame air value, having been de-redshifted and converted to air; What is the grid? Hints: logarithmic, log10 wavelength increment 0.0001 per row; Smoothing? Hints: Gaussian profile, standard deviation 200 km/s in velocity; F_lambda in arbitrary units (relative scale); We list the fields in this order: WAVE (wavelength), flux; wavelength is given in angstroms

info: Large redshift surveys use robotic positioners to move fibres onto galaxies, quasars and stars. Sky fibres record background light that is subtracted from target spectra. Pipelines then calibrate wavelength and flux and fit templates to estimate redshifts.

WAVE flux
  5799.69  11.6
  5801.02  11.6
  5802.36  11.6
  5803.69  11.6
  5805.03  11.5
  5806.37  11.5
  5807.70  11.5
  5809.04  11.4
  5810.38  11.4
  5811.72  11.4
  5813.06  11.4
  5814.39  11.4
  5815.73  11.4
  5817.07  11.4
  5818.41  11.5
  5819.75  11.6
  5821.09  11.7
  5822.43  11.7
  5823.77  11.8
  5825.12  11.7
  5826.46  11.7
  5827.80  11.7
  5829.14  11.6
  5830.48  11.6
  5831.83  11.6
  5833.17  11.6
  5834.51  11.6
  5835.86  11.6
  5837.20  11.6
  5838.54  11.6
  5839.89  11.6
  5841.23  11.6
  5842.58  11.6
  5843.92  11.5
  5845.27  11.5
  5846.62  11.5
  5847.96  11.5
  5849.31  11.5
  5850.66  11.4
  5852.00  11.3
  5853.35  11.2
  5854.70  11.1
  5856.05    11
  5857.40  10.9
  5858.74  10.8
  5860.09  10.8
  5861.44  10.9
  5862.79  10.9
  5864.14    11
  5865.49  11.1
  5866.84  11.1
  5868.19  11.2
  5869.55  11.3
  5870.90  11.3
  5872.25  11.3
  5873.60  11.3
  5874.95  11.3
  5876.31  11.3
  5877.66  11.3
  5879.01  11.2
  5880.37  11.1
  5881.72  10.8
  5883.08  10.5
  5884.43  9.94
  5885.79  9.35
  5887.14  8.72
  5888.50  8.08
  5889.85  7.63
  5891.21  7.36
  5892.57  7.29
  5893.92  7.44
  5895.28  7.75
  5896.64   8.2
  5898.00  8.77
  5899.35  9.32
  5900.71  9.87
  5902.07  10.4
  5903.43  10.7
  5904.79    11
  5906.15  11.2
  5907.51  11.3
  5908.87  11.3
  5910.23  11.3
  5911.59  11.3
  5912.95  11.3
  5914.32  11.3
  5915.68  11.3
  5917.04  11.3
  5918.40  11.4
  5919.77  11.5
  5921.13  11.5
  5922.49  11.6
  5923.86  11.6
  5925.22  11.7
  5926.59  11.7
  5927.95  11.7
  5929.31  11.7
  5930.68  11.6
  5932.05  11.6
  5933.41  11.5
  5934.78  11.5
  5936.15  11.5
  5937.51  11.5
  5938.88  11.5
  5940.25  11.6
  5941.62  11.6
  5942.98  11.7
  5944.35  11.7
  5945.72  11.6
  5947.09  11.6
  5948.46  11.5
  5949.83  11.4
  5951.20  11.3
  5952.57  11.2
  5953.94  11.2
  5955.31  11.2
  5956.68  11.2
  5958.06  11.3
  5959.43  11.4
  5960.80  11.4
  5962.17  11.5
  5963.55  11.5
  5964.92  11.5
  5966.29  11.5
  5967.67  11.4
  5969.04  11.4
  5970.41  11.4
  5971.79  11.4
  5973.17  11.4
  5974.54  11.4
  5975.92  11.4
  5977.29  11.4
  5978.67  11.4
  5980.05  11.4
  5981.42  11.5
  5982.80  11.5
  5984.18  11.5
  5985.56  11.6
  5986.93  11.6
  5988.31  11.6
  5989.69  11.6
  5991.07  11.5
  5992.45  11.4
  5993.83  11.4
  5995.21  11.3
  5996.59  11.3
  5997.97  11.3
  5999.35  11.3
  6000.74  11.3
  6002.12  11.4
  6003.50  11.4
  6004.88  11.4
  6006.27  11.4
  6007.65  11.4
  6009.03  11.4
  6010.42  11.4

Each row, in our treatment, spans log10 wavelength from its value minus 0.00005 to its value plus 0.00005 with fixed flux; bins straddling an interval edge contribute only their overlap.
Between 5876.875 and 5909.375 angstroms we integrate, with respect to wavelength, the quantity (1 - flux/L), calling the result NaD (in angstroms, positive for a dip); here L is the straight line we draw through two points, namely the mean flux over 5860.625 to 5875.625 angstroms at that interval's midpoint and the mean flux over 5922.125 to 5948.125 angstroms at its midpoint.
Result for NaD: 4.9 angstroms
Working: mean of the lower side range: 11.2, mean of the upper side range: 11.6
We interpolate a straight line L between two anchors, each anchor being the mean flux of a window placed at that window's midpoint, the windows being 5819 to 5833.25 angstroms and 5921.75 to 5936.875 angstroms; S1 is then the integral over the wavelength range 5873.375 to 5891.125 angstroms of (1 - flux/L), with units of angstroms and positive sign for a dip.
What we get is 2.4 angstroms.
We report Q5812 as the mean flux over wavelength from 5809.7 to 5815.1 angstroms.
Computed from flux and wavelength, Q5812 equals 11.4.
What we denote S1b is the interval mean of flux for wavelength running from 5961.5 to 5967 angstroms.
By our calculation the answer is 11.5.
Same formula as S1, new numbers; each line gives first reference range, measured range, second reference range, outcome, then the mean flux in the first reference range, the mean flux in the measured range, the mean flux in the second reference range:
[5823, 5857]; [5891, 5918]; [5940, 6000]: 3.4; 11.5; 10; 11.4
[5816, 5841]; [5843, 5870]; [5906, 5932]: 0.9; 11.6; 11.2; 11.5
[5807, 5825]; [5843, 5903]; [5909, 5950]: 6.1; 11.5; 10.3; 11.5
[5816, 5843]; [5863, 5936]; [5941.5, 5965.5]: 5.8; 11.6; 10.6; 11.4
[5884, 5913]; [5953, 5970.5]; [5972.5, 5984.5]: -0.6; 9.48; 11.4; 11.4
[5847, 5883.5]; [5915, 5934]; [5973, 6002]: -0.5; 11.1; 11.6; 11.4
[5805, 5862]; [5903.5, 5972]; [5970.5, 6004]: 0.0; 11.4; 11.4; 11.4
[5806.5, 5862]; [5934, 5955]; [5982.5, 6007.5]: -0.1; 11.4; 11.5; 11.4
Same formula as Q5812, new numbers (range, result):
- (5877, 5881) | 11.2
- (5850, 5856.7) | 11.2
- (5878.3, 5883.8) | 10.9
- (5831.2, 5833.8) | 11.6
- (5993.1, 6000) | 11.3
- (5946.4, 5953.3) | 11.4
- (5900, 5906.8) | 10.6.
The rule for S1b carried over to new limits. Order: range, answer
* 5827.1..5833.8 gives 11.6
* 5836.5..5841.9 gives 11.6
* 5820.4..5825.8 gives 11.7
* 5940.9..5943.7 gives 11.7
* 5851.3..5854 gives 11.3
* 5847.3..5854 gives 11.4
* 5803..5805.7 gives 11.6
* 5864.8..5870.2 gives 11.2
